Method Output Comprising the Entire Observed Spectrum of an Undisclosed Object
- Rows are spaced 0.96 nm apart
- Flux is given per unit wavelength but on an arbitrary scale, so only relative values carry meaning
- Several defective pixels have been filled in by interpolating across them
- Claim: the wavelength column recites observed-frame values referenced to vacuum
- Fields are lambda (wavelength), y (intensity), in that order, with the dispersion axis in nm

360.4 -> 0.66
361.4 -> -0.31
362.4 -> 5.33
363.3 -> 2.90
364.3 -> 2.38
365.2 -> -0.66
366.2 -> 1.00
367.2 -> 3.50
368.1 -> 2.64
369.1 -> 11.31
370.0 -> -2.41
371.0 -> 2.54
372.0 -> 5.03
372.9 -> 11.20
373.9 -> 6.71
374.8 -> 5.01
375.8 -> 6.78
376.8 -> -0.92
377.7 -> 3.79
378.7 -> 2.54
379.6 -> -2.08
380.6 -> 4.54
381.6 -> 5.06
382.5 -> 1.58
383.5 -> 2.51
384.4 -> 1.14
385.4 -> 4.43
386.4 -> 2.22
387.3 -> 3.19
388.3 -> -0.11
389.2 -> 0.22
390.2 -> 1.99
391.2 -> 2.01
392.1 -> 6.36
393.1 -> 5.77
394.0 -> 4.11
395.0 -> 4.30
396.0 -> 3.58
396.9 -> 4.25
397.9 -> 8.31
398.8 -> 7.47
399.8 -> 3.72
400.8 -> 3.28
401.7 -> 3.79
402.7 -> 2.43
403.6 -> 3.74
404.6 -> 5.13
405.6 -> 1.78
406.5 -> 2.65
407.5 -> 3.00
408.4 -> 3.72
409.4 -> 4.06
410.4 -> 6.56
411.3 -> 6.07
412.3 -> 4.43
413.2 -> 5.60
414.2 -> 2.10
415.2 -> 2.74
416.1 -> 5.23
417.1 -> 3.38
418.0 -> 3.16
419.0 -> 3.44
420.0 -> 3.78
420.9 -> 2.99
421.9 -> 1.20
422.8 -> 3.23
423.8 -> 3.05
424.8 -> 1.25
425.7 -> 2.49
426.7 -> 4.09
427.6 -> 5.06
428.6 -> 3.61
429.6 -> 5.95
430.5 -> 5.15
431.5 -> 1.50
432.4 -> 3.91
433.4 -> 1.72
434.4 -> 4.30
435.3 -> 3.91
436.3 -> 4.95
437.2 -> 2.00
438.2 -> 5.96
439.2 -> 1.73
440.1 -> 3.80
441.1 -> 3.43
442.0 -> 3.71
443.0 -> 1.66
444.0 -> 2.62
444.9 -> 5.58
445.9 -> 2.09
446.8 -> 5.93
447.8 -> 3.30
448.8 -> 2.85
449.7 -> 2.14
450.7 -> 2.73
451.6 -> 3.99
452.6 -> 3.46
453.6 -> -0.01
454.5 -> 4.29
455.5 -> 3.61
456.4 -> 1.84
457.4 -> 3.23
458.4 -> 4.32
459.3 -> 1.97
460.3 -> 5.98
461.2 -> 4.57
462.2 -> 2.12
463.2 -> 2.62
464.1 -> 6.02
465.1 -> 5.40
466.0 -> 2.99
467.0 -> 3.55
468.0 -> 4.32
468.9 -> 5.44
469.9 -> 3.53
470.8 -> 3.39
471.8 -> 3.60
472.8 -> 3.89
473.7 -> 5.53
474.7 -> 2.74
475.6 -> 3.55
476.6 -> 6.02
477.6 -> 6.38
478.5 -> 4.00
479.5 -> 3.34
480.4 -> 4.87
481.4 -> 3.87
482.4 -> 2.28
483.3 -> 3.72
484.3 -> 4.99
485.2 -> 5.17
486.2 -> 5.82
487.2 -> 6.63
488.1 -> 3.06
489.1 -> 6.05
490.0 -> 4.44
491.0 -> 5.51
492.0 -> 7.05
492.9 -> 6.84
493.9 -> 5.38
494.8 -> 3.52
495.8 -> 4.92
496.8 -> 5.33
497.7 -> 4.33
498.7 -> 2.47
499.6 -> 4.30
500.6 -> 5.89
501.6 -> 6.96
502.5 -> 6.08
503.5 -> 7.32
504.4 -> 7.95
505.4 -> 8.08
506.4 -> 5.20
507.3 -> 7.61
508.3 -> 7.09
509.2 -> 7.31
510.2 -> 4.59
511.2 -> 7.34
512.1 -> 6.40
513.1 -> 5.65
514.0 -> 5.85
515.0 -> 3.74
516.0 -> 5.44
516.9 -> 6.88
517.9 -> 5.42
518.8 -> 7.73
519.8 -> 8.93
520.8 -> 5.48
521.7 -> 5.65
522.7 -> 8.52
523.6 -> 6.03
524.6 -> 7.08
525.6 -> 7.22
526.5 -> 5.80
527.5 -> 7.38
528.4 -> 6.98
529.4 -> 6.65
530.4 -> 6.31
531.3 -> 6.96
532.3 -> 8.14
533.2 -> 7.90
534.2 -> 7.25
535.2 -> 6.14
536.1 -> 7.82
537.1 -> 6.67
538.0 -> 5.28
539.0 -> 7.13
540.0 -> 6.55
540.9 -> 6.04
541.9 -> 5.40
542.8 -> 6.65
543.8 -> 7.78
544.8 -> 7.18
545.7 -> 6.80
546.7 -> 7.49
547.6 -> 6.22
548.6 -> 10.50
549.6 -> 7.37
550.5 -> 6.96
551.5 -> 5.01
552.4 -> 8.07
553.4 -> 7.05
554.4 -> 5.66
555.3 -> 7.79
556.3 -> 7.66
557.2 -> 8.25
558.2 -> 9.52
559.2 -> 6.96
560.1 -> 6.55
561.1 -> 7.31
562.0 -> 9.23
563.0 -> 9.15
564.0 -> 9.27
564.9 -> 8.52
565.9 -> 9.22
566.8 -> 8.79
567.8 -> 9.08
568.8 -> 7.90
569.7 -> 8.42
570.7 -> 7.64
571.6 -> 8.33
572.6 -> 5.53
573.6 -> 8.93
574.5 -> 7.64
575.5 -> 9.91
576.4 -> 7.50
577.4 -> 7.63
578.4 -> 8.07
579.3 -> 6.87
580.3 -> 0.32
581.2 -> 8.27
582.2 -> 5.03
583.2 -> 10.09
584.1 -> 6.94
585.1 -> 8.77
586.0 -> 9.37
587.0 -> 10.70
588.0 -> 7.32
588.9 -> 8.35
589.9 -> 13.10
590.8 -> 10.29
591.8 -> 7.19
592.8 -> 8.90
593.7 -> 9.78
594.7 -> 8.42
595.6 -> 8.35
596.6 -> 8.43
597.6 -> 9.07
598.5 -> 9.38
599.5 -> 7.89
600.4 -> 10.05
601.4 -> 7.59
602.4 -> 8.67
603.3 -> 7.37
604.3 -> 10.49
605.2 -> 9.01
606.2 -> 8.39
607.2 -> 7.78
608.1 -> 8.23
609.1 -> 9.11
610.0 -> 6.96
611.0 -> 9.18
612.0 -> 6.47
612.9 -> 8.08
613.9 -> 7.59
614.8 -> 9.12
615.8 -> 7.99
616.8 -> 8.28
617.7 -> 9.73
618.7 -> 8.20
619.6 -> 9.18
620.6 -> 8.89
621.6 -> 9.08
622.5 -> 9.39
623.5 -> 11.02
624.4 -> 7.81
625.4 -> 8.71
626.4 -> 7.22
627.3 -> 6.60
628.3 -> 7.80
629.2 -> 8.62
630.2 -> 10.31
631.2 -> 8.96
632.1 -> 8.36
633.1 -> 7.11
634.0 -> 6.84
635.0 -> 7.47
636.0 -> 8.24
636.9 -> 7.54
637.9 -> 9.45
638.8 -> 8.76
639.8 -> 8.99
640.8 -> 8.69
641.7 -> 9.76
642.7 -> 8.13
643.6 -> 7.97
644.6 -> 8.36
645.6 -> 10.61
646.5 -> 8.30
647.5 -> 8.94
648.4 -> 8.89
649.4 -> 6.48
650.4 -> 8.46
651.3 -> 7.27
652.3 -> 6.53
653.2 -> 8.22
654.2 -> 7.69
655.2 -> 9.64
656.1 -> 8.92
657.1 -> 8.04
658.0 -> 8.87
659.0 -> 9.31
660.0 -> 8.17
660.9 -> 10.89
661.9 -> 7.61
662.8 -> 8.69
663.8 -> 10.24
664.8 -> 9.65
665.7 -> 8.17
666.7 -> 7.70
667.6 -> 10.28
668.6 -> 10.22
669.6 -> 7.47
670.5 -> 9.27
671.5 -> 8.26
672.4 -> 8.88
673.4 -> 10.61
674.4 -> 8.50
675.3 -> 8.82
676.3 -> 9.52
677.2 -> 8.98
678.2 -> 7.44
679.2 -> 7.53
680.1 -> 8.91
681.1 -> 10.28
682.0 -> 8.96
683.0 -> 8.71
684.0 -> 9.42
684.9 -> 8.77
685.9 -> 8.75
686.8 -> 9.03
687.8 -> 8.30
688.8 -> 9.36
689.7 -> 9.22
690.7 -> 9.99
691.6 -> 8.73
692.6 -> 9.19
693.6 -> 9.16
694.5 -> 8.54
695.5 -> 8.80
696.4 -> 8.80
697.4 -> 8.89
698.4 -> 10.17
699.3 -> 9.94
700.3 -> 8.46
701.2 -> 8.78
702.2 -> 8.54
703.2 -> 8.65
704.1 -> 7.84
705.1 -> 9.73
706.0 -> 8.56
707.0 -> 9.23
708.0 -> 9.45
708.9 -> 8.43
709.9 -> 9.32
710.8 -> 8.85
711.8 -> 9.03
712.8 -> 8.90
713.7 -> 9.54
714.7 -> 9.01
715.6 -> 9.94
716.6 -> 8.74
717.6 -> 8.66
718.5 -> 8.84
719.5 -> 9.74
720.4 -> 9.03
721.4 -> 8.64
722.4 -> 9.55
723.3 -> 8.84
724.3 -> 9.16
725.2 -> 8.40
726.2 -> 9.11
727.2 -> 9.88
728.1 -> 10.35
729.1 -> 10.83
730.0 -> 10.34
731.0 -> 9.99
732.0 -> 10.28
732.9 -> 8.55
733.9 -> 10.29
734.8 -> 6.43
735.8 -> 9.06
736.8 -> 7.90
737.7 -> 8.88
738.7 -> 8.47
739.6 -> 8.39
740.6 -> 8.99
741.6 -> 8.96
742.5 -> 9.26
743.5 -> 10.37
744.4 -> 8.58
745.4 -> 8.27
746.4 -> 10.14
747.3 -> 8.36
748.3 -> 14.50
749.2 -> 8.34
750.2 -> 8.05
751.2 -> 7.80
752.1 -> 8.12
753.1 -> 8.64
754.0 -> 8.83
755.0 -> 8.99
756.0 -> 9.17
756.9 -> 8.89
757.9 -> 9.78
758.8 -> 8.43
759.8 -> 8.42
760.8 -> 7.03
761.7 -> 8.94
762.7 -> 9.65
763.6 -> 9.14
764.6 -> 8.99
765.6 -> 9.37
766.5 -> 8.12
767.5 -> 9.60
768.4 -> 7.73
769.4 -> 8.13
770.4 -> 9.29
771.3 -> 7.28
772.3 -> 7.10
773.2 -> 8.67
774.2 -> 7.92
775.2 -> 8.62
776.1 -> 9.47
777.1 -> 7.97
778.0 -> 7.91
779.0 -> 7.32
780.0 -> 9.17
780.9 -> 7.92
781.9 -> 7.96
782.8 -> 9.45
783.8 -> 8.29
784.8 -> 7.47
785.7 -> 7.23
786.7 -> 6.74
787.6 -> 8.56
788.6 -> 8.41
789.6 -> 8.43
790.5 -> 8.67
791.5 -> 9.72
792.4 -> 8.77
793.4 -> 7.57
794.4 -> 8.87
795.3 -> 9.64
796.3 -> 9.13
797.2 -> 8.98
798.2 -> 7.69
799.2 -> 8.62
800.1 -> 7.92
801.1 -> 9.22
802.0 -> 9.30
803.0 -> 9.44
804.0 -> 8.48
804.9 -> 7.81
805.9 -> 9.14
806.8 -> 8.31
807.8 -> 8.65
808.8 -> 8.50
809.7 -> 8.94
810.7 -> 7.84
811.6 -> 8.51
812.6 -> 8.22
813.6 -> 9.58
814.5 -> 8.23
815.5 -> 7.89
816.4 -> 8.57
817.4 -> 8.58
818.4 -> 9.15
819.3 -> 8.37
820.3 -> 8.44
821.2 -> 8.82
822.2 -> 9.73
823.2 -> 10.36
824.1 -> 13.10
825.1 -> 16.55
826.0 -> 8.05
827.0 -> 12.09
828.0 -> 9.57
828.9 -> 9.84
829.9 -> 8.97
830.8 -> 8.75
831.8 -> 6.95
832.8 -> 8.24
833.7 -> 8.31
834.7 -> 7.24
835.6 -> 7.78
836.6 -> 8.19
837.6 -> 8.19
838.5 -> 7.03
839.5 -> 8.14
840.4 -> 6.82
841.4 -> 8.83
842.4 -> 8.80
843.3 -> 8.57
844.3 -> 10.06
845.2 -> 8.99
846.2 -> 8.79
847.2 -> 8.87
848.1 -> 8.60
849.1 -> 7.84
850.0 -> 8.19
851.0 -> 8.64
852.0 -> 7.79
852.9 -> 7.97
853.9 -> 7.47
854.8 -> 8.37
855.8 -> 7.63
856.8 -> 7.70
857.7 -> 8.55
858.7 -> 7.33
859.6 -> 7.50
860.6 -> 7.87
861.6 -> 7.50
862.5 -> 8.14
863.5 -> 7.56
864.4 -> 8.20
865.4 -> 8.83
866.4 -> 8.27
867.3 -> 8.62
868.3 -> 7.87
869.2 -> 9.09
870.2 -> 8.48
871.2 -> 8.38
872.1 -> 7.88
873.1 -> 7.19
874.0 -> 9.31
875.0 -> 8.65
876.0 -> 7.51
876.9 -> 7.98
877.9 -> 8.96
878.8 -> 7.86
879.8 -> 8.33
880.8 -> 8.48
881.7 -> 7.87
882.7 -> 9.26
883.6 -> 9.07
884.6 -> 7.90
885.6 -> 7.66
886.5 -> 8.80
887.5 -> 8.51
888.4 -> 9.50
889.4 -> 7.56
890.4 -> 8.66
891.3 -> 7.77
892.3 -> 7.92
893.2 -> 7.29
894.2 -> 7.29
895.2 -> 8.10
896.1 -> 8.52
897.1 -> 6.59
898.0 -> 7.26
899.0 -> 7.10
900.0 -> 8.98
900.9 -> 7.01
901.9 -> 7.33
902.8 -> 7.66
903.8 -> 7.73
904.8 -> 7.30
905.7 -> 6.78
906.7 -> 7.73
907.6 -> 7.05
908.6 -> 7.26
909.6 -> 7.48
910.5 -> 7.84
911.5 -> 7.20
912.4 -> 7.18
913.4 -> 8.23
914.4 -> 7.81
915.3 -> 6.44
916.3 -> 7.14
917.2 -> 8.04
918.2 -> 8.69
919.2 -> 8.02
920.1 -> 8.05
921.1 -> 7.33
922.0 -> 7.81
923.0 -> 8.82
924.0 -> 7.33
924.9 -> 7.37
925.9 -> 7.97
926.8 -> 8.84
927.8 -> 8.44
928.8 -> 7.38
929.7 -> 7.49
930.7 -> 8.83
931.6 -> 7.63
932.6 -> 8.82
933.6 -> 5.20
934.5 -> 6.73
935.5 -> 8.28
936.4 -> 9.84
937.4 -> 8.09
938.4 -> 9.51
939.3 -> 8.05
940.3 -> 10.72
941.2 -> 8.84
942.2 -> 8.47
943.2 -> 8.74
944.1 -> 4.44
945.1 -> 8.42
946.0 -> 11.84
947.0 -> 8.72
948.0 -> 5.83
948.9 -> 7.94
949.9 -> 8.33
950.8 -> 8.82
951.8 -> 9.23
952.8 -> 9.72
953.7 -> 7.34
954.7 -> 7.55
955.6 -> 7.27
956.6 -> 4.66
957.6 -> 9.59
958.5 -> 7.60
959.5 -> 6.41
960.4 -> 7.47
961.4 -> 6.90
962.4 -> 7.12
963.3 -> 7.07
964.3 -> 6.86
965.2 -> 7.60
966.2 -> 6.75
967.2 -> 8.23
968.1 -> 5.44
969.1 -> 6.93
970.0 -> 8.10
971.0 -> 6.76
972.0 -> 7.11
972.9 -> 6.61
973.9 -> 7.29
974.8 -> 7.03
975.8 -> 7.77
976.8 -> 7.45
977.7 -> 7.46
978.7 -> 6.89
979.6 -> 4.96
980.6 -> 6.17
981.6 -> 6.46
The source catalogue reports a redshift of 0.256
